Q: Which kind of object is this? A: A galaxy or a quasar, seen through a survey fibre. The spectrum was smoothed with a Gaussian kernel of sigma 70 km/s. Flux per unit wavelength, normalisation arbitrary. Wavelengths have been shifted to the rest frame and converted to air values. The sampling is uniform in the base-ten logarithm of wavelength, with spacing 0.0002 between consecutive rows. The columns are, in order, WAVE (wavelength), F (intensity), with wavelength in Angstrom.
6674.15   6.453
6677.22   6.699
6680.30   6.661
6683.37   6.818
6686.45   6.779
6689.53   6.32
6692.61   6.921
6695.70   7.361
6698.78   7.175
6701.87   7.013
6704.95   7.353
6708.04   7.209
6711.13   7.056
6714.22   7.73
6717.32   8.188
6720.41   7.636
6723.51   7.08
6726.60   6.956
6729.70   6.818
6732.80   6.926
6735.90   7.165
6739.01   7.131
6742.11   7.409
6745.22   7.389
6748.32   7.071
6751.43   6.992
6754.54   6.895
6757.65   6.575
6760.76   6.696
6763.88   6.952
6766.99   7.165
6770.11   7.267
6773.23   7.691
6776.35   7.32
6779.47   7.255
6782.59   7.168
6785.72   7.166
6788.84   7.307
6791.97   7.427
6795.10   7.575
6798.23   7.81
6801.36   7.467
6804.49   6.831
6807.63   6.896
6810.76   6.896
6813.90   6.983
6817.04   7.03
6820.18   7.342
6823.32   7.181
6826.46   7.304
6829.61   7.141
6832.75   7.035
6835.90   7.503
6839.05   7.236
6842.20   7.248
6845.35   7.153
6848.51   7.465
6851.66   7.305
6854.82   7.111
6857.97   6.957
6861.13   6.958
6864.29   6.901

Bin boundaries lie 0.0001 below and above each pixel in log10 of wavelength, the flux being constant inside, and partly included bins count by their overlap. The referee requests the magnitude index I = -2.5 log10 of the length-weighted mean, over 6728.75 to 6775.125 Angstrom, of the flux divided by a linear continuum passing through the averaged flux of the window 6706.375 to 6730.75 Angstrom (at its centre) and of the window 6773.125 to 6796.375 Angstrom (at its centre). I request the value 0.04 mag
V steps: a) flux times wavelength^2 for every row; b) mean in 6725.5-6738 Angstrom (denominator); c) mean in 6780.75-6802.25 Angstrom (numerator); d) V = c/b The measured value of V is 1.08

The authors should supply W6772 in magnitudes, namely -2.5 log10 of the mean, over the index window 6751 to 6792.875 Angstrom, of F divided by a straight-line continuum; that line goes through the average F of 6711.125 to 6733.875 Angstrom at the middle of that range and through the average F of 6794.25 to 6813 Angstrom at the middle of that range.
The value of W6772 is 0.02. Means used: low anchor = 7.32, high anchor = 7.22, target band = 7.13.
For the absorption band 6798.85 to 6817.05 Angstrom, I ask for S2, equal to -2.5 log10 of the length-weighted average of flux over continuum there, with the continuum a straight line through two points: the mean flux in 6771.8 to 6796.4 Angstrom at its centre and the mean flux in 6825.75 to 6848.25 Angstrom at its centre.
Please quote 0.038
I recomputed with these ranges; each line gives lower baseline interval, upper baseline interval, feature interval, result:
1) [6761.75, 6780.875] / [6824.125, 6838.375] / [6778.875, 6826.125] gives 0.004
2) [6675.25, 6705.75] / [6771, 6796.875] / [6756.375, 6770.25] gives 0.055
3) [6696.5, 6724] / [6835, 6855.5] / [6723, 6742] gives 0.051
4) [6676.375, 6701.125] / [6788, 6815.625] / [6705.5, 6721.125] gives -0.092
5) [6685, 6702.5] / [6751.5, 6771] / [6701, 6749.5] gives -0.053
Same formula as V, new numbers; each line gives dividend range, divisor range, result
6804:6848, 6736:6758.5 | 1.03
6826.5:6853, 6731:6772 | 1.06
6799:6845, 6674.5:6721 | 1.05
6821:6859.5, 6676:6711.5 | 1.09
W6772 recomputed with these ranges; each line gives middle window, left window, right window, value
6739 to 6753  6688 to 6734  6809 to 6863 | 0.00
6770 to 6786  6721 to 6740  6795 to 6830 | -0.03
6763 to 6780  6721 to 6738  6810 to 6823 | -0.04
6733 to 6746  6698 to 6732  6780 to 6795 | 0.01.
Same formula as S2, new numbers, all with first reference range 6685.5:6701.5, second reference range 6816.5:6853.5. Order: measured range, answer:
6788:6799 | -0.05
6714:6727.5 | -0.08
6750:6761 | 0.04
